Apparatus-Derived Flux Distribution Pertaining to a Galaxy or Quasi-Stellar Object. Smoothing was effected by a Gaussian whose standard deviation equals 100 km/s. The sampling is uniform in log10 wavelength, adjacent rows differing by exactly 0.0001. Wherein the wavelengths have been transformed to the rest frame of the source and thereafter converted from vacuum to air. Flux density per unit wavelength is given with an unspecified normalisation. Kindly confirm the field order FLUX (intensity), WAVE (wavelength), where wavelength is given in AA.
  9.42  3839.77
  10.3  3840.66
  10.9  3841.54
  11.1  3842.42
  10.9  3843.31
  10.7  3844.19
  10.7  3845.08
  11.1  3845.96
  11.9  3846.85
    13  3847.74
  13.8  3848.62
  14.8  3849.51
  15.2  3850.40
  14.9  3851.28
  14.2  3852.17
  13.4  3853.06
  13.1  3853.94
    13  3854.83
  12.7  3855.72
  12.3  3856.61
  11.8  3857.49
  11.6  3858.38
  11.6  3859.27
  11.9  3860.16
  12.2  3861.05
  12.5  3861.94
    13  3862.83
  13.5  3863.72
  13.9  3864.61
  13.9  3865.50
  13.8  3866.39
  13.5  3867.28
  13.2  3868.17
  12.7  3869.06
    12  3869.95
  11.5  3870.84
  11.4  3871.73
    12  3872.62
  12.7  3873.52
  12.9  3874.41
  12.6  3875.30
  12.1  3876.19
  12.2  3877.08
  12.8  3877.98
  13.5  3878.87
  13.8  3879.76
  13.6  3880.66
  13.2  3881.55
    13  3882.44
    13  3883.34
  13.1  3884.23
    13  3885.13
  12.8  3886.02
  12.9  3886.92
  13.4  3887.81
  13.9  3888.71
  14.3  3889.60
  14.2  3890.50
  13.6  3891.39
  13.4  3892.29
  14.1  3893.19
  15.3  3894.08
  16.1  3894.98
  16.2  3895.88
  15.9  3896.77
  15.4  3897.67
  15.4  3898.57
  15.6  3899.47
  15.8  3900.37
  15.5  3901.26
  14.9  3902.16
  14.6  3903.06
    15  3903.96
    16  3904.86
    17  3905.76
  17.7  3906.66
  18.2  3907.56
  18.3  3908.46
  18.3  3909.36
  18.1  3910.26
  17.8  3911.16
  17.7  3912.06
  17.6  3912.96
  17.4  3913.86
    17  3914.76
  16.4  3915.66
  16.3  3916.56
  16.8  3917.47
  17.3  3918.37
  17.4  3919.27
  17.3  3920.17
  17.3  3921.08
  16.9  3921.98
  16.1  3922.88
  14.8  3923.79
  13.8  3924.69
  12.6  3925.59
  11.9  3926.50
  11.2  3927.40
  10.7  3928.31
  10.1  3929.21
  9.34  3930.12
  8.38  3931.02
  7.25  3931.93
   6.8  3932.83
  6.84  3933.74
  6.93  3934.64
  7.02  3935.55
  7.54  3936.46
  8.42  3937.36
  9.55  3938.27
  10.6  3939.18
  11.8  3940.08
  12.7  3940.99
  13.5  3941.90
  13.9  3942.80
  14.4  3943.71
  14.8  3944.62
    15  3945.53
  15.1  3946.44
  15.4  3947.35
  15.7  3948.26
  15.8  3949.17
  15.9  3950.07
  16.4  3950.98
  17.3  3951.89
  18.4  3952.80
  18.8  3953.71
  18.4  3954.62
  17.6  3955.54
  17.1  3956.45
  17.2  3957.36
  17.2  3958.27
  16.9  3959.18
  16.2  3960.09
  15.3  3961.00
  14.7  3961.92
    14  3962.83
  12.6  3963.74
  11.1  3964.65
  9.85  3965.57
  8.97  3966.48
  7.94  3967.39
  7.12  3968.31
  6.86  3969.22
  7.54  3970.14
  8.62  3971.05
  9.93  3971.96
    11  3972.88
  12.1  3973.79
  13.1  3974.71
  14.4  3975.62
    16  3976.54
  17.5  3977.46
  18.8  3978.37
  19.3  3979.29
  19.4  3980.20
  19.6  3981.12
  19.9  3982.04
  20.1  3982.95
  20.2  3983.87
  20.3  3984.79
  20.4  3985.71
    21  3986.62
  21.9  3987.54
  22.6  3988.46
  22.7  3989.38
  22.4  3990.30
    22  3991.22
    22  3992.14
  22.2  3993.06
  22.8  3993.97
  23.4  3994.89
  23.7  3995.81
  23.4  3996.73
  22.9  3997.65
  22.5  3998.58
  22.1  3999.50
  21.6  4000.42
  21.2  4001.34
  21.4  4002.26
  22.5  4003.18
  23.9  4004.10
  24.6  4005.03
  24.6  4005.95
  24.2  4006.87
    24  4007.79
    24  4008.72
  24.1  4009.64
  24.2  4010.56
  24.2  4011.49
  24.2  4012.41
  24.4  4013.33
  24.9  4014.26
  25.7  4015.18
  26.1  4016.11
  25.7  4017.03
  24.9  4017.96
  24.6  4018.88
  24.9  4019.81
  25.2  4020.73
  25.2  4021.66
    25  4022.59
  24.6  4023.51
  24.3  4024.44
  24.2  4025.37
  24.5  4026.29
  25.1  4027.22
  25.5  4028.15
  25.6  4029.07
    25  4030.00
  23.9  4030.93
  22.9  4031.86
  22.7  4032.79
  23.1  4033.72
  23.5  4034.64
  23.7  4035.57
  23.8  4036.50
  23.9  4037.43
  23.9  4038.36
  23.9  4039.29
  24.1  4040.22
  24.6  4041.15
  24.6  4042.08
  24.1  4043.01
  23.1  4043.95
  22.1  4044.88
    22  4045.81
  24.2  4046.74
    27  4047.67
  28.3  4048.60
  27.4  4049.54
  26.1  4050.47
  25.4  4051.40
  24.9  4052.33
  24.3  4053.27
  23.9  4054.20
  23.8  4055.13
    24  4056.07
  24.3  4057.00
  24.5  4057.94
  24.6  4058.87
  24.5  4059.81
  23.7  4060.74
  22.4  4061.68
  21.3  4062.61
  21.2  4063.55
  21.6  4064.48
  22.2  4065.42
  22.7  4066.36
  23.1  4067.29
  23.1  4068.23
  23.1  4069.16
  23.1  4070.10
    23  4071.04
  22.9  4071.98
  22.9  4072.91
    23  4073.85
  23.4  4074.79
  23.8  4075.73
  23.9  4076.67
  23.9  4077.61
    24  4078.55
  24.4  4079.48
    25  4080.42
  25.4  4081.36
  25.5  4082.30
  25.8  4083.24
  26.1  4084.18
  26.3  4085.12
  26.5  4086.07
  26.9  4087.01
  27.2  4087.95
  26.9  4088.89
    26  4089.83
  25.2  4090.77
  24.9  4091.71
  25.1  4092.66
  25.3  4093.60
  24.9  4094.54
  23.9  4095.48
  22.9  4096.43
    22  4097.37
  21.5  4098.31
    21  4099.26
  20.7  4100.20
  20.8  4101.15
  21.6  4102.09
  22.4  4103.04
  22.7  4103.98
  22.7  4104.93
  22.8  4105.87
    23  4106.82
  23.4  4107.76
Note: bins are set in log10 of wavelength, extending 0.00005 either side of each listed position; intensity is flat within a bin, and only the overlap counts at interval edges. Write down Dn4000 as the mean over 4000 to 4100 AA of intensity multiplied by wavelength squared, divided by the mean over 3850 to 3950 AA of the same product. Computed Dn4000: 1.90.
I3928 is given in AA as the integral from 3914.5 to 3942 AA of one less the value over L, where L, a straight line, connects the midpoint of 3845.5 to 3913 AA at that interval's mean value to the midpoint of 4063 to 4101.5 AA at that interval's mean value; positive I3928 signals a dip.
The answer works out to 6.88 AA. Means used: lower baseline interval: 14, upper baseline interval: 23.9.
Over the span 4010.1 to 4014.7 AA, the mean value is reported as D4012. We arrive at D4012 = 24.4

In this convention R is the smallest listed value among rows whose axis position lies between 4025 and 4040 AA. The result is 22.7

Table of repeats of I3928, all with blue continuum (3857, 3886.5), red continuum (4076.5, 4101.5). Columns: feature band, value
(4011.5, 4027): -3.09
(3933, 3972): 9.52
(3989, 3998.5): -1.65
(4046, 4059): -1.49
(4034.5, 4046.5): -0.96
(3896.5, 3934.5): 0.52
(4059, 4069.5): 0.23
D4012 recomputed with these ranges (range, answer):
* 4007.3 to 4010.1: 24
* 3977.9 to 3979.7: 19.1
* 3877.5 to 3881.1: 13.4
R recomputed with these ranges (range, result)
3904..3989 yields 6.8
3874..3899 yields 12.1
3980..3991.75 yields 19.4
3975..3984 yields 14.4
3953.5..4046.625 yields 6.86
